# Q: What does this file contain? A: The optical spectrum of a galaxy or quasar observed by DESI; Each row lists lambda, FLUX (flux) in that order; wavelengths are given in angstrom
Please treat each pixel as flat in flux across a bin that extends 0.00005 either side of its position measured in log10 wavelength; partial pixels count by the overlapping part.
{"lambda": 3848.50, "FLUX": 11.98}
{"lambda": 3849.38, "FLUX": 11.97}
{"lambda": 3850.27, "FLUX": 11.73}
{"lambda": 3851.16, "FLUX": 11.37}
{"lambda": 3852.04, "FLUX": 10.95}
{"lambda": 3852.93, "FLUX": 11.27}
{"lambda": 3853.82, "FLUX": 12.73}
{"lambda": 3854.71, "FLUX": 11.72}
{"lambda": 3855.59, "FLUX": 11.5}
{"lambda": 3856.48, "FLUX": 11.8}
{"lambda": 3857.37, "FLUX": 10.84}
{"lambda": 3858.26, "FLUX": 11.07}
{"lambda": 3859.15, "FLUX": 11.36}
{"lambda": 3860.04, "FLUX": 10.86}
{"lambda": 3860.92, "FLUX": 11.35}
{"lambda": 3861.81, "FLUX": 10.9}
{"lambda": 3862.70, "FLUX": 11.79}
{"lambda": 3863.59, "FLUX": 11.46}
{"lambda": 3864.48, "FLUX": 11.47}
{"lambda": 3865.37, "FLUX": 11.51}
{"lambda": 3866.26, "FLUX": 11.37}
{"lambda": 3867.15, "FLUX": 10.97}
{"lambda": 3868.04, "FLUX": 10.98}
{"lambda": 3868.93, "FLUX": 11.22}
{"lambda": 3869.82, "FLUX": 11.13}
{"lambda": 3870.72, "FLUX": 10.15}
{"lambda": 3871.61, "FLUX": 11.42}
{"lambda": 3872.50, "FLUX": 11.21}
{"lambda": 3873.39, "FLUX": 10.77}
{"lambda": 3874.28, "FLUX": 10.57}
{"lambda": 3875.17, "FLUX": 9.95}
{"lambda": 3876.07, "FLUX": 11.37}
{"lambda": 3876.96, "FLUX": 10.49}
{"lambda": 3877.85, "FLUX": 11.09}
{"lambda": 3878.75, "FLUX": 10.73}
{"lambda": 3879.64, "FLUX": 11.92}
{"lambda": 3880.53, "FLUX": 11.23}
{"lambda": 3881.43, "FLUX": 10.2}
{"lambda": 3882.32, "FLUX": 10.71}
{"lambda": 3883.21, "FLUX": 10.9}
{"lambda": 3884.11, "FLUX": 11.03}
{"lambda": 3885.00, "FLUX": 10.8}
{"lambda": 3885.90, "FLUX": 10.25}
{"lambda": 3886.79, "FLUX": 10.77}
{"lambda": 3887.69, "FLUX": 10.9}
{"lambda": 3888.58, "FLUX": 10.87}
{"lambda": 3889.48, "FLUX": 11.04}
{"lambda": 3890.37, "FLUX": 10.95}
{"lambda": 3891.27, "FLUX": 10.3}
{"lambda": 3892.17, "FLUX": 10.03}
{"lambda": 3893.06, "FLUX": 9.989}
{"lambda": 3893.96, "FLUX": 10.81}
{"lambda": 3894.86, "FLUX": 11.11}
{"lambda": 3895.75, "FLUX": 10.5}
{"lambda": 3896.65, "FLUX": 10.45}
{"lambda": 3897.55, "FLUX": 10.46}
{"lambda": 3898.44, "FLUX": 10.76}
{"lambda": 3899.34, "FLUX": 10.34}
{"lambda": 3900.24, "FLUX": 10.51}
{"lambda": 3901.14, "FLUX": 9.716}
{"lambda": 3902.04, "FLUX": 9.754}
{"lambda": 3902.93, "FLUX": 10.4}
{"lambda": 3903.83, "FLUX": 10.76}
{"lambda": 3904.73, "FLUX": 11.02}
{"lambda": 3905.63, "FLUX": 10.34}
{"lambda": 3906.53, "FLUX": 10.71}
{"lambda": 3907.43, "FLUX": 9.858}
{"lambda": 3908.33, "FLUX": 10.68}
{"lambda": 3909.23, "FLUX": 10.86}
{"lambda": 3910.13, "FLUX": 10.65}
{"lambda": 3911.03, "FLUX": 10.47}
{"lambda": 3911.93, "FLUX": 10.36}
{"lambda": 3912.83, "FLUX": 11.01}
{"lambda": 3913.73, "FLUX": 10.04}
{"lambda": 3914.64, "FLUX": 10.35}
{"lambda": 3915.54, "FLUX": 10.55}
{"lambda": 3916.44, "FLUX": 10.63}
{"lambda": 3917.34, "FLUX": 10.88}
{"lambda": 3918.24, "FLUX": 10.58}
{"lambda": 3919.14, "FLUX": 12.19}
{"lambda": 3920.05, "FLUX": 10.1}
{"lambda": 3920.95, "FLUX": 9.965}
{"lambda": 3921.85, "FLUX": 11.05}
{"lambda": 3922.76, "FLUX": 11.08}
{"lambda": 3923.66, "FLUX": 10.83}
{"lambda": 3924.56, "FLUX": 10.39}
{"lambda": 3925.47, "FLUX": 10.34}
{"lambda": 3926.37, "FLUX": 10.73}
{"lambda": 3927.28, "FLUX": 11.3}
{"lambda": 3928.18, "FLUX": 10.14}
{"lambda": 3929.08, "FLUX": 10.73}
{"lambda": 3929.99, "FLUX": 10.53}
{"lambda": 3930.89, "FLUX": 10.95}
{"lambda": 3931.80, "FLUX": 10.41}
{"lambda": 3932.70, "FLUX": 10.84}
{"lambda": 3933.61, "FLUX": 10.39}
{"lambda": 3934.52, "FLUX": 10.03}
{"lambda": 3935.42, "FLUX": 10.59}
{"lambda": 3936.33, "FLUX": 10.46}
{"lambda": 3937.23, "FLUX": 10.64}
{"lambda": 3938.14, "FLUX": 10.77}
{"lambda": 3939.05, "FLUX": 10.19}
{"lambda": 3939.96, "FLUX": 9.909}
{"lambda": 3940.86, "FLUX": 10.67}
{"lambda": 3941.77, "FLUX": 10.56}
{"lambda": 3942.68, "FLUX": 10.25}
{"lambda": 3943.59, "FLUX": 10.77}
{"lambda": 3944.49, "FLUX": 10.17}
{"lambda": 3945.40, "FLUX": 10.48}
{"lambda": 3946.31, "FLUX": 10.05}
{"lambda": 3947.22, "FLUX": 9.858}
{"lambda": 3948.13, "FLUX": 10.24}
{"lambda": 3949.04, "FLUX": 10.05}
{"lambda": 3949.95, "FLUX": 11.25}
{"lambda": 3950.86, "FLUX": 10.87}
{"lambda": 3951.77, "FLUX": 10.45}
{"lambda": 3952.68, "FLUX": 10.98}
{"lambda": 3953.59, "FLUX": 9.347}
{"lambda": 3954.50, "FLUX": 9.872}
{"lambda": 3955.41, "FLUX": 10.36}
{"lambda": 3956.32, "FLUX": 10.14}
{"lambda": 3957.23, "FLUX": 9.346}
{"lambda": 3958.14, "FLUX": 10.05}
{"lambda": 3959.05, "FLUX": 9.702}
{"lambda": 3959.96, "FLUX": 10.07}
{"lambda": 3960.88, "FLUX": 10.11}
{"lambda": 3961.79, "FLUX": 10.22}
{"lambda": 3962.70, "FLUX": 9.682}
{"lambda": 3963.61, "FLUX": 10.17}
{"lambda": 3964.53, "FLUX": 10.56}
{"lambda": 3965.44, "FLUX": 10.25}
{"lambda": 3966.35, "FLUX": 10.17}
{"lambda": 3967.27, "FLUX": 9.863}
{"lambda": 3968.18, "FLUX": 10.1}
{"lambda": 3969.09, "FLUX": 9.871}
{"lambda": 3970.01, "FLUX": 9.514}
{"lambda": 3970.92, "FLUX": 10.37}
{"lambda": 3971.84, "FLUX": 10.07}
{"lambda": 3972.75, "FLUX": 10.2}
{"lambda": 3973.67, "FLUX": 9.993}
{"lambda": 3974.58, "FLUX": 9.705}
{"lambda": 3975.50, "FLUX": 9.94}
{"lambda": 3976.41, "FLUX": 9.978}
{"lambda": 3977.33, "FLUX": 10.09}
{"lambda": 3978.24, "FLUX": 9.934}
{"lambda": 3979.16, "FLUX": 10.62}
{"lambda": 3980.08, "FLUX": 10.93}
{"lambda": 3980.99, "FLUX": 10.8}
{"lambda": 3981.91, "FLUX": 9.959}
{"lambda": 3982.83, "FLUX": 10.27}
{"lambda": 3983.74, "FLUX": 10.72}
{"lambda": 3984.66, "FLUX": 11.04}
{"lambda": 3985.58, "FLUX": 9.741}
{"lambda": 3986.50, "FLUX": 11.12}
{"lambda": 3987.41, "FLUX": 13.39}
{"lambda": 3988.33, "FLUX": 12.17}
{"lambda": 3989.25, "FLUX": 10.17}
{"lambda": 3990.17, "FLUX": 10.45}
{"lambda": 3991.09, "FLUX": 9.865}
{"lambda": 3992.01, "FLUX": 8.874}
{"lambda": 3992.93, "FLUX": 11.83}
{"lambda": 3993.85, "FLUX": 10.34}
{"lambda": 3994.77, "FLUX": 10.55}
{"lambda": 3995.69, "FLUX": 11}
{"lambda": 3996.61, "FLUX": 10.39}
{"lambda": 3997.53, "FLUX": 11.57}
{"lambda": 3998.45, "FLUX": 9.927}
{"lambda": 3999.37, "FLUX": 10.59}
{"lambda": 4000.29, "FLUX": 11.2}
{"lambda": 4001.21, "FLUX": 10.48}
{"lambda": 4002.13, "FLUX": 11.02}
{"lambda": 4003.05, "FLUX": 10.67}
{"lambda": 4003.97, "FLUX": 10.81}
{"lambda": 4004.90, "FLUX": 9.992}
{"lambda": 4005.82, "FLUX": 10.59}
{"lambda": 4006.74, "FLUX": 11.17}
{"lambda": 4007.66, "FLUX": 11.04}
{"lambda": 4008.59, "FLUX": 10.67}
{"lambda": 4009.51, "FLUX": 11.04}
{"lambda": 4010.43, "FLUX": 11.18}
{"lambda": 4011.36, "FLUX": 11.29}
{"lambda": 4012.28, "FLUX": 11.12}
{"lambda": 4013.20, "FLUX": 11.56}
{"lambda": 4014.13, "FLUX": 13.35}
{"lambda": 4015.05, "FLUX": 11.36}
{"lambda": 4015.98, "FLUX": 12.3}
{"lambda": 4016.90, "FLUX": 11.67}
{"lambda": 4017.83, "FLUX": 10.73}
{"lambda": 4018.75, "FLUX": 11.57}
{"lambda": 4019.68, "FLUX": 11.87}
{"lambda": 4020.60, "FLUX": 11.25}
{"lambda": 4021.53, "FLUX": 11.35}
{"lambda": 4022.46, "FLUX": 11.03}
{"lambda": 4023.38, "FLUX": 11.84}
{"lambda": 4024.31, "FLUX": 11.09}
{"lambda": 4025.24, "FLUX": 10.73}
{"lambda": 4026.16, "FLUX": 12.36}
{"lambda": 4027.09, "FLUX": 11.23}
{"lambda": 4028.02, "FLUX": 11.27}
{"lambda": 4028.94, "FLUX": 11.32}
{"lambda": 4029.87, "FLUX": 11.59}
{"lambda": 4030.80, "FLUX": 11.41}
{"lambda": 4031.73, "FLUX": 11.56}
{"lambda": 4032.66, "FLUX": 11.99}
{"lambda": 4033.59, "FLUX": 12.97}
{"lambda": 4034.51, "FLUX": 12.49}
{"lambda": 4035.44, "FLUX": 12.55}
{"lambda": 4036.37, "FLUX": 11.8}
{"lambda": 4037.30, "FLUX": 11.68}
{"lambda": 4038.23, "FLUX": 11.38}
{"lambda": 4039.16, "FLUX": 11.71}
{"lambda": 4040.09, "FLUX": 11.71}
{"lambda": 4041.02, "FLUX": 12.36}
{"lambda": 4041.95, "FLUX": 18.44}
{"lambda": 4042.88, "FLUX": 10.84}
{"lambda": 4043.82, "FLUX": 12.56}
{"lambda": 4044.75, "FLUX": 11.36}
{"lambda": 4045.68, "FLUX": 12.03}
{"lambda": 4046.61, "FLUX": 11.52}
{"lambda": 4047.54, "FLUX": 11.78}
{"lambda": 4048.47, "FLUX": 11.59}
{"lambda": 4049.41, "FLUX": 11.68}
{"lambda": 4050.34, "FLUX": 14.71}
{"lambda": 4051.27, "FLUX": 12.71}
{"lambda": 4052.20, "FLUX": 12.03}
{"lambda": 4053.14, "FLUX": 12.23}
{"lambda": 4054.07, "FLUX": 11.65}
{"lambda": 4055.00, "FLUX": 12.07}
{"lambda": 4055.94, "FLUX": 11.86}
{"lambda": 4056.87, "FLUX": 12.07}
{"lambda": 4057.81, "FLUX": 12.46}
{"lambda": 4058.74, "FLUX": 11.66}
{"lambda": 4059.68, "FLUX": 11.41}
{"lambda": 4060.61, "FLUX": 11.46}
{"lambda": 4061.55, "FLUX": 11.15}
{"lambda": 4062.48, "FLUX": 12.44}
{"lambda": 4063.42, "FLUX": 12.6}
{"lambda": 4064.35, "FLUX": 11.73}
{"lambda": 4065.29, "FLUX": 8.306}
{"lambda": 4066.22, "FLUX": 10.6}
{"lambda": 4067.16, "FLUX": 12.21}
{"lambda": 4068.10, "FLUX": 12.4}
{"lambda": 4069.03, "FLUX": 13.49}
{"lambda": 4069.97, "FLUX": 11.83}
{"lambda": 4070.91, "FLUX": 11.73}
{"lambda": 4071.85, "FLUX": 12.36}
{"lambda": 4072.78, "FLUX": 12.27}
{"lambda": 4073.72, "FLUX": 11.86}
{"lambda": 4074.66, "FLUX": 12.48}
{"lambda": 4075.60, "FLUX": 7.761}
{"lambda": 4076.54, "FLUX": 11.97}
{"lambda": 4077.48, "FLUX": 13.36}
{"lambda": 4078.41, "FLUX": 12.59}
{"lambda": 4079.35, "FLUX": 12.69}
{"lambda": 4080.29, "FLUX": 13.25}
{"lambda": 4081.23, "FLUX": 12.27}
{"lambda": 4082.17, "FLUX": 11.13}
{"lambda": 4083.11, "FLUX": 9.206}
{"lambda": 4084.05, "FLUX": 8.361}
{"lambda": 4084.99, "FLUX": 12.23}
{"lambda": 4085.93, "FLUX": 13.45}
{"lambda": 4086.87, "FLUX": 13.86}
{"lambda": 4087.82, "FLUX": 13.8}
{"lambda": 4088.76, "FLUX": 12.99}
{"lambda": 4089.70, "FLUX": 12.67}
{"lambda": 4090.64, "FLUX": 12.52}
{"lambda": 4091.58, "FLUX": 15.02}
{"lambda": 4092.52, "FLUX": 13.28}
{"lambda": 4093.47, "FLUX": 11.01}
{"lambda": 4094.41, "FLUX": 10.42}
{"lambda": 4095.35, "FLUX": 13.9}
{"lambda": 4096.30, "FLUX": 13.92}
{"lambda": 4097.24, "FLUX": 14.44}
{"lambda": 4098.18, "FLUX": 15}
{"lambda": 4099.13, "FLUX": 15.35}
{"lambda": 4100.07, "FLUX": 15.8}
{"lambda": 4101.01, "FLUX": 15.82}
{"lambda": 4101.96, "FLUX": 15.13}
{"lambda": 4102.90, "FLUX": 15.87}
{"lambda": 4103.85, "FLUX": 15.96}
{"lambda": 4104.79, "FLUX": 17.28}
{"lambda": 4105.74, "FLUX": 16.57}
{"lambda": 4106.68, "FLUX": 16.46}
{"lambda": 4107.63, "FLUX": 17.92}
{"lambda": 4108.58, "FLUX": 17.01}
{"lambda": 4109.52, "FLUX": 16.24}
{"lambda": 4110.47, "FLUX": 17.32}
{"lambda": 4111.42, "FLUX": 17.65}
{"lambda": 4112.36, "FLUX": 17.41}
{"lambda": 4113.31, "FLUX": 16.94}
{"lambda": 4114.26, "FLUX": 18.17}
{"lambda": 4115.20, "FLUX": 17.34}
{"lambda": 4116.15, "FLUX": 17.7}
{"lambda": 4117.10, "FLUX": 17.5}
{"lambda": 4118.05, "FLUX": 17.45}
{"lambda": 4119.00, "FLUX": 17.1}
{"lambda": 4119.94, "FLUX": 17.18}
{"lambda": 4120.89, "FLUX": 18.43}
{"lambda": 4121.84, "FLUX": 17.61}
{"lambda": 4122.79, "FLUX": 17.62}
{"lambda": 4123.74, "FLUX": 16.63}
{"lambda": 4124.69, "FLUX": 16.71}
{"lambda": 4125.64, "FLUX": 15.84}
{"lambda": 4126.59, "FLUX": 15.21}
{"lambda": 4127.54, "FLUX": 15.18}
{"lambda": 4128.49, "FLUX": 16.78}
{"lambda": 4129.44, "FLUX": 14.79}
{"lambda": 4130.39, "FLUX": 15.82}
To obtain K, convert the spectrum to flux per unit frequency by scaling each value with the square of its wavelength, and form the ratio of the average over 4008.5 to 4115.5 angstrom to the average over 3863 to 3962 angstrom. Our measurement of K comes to 1.30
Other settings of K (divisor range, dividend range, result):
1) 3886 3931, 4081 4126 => 1.59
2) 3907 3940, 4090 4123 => 1.65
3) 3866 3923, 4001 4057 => 1.18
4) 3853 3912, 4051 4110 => 1.32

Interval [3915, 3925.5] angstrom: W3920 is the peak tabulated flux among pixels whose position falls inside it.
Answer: 12.19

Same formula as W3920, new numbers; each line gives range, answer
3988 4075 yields 18.44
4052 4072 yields 13.49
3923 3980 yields 11.3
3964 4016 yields 13.39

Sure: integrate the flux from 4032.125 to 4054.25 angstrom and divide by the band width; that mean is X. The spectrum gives 12.3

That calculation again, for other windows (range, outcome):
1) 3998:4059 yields 11.7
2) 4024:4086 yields 11.9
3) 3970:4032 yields 10.9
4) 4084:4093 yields 13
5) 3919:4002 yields 10.4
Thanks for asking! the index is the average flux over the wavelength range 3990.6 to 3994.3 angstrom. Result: 10.2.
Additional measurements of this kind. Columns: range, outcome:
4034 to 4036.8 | 12.3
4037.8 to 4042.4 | 13.1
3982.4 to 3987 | 10.6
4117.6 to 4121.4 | 17.6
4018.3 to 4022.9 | 11.4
